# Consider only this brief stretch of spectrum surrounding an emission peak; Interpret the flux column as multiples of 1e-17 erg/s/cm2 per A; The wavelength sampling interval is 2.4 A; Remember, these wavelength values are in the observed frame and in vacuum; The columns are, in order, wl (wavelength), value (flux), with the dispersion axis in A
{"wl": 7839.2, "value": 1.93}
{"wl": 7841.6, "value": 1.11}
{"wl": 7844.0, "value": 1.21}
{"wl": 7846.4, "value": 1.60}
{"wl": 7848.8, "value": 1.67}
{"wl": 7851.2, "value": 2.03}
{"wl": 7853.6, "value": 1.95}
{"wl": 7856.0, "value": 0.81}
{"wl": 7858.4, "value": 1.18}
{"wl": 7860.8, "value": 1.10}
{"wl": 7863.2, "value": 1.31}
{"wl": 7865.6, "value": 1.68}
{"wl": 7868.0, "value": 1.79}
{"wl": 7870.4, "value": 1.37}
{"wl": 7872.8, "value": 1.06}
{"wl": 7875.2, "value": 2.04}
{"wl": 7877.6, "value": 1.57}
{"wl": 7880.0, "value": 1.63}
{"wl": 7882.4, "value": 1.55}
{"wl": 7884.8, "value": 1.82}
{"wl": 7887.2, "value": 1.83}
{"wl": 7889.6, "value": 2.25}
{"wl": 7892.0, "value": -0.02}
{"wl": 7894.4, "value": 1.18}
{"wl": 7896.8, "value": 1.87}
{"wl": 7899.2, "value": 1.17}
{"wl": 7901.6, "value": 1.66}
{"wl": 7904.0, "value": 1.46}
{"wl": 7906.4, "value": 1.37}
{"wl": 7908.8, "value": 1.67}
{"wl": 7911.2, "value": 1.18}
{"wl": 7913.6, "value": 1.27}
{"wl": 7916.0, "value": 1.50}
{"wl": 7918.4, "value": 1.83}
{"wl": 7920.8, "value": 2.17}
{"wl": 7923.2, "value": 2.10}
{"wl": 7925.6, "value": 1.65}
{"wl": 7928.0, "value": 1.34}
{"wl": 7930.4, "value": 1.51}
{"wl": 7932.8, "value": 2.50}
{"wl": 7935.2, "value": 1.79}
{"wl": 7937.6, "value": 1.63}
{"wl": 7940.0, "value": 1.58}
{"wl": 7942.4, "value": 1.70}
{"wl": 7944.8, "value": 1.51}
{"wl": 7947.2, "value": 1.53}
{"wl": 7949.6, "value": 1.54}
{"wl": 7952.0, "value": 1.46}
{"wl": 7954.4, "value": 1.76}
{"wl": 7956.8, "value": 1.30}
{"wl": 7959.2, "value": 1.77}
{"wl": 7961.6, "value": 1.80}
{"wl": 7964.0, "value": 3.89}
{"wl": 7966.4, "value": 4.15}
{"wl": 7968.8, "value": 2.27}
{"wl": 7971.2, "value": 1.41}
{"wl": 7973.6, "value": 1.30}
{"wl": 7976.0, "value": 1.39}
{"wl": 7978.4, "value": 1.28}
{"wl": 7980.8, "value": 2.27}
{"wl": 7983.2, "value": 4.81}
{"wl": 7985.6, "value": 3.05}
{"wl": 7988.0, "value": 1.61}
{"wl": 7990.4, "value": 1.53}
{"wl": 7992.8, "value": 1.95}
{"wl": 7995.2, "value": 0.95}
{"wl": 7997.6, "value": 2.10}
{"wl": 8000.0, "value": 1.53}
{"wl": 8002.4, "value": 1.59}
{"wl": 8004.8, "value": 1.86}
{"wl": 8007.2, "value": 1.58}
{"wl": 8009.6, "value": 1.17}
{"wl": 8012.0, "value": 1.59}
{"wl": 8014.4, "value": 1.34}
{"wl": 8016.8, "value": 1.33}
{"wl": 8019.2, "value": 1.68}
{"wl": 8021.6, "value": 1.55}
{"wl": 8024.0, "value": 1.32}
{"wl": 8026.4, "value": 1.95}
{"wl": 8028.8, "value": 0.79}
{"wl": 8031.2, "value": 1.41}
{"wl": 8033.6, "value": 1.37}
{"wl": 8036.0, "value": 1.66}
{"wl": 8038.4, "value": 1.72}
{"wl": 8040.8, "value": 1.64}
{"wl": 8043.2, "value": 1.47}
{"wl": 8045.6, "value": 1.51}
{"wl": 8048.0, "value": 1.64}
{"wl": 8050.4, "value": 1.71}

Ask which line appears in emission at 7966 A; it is [S II]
